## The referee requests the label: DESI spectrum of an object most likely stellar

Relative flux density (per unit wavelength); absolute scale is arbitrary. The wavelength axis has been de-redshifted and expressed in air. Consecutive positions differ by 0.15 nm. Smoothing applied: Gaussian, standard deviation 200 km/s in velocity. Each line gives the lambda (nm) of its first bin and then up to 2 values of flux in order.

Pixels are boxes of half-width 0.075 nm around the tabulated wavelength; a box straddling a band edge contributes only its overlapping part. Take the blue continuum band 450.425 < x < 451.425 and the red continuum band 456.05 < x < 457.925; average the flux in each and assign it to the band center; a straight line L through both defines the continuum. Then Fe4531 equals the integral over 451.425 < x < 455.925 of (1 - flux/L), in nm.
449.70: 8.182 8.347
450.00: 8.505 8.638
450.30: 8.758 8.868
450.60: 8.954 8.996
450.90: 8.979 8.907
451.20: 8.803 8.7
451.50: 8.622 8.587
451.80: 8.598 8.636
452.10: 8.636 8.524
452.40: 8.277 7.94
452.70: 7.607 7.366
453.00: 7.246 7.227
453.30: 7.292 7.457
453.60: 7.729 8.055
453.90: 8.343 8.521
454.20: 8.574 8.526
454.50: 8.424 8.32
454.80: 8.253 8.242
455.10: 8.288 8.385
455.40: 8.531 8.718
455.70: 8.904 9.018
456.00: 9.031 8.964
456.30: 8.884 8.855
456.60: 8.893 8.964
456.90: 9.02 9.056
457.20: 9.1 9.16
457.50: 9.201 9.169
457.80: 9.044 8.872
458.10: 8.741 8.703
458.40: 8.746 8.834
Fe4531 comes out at 0.36 nm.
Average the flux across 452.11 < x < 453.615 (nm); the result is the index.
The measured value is 7.71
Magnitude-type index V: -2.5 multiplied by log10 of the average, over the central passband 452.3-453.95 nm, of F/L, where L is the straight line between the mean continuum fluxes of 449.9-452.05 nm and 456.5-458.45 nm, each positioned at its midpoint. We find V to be 0.149 mag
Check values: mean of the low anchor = 8.75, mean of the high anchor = 8.98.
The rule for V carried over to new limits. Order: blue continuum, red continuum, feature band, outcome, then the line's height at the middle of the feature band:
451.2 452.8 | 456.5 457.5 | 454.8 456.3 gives 0.02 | 8.86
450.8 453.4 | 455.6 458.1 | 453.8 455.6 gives 0.03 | 8.65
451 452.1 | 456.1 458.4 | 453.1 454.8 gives 0.10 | 8.8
